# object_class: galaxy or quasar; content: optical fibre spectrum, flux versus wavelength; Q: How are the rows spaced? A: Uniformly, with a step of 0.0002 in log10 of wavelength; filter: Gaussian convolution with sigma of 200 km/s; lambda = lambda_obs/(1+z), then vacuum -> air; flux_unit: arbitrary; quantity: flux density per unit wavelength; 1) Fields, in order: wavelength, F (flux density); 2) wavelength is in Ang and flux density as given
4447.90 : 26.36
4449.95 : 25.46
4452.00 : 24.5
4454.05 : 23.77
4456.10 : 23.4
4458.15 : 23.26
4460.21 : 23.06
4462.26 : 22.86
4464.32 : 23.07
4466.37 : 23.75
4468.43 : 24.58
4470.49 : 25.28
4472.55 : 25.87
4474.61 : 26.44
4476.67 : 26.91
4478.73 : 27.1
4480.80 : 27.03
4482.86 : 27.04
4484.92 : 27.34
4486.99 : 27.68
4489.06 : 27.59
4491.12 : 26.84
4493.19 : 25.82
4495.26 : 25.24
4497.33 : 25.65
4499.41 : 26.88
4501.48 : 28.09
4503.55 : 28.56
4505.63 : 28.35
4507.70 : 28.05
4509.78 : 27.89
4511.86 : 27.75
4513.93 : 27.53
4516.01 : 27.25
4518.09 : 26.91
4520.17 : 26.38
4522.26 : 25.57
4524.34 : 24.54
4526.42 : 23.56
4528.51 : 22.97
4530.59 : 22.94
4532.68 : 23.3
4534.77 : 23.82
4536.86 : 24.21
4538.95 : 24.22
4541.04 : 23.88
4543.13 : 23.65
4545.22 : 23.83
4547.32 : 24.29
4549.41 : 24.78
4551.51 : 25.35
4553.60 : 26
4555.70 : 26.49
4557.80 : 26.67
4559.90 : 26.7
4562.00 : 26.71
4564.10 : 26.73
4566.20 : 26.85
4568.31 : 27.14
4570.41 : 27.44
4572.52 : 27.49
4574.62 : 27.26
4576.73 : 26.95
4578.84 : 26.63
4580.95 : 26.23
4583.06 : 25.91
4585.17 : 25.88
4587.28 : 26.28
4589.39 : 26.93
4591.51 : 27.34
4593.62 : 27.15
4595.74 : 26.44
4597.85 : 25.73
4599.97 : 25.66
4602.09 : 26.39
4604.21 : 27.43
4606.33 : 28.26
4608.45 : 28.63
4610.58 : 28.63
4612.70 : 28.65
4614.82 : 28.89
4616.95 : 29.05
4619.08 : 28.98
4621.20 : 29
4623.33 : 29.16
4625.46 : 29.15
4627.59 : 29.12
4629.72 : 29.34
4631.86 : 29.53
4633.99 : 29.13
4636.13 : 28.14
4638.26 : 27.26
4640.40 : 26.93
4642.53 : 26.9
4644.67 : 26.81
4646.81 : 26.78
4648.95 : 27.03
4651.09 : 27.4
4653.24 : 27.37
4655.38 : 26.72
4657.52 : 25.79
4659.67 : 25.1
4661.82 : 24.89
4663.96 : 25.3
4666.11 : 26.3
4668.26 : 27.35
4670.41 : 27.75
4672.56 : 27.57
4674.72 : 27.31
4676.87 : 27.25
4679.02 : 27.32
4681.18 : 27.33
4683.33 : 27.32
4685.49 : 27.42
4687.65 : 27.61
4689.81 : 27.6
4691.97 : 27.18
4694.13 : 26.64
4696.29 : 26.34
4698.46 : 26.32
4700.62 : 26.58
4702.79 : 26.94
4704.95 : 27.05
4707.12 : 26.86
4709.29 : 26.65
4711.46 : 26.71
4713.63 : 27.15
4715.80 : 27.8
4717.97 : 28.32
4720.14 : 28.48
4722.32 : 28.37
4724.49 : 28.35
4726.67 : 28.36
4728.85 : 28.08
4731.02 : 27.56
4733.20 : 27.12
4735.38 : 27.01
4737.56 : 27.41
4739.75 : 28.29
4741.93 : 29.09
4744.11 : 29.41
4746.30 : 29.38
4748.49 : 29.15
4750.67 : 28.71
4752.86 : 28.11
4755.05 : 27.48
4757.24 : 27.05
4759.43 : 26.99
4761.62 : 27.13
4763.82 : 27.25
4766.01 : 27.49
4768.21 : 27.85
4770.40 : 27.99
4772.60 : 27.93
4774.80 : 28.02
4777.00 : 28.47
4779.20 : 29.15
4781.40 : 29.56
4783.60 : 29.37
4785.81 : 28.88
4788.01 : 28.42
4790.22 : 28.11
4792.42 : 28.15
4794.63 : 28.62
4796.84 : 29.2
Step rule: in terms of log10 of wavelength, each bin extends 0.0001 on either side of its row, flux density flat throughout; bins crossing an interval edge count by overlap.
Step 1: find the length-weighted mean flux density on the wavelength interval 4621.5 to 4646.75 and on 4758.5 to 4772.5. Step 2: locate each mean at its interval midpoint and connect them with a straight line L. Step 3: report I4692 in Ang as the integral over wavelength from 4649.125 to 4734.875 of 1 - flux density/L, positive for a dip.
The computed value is 2.5 Ang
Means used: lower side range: 28.3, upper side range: 27.5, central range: 27.1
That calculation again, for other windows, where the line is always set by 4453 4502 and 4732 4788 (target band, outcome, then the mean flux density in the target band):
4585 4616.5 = -0.7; 27.3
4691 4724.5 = 0.6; 27.2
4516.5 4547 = 2.1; 24.3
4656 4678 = 0.7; 26.5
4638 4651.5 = 0.1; 27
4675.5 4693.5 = 0.1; 27.4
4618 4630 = -1.0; 29.1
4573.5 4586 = 0.0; 26.5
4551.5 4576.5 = -0.4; 26.8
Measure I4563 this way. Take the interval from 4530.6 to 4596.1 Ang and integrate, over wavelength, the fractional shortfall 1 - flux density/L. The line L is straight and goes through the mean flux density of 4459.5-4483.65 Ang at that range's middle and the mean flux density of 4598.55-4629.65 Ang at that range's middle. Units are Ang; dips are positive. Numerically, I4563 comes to 3.43 Ang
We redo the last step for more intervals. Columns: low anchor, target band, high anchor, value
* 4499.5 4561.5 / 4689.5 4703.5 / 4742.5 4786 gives 0.4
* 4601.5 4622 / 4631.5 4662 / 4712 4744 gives 1.3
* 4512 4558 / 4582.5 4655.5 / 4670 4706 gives -4.3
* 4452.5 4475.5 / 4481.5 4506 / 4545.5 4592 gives -2.3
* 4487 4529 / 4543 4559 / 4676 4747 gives 1.0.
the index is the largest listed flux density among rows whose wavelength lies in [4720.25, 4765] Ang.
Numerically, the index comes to 29.41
